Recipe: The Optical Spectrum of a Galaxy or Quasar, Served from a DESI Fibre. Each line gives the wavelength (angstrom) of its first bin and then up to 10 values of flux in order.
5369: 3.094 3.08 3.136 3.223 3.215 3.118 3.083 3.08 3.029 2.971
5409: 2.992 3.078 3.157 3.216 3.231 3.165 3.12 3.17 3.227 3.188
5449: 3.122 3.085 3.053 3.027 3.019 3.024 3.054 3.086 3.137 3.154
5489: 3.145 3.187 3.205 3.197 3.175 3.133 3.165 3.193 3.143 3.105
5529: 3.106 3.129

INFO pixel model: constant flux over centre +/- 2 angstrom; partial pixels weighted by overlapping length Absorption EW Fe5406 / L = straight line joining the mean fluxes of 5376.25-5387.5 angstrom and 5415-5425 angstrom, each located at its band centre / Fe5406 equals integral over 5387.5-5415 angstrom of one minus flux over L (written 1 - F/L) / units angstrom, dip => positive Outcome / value 1.3 angstrom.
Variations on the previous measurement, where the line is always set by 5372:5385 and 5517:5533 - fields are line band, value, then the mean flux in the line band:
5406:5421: 0.3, 3.09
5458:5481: 0.7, 3.05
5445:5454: 0.1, 3.12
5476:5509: -0.3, 3.16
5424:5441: -0.1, 3.17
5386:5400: 0.3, 3.1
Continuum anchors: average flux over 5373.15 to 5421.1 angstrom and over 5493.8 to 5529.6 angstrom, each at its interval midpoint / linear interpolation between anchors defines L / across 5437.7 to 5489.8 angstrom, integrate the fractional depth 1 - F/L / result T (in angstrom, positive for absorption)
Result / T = 0.57 angstrom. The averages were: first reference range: 3.1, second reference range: 3.16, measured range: 3.1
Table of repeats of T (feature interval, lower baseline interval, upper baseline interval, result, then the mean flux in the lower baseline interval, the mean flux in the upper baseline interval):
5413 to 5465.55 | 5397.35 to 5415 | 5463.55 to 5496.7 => -1.3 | 3.02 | 3.11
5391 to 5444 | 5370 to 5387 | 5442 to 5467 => 0.1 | 3.16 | 3.09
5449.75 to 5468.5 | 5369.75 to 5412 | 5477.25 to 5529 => 0.5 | 3.09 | 3.16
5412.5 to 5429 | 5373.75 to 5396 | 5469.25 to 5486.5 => -0.3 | 3.15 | 3.1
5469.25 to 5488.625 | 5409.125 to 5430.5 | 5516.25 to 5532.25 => 0.2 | 3.15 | 3.13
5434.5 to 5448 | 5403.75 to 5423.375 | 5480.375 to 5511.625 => -0.3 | 3.09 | 3.17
